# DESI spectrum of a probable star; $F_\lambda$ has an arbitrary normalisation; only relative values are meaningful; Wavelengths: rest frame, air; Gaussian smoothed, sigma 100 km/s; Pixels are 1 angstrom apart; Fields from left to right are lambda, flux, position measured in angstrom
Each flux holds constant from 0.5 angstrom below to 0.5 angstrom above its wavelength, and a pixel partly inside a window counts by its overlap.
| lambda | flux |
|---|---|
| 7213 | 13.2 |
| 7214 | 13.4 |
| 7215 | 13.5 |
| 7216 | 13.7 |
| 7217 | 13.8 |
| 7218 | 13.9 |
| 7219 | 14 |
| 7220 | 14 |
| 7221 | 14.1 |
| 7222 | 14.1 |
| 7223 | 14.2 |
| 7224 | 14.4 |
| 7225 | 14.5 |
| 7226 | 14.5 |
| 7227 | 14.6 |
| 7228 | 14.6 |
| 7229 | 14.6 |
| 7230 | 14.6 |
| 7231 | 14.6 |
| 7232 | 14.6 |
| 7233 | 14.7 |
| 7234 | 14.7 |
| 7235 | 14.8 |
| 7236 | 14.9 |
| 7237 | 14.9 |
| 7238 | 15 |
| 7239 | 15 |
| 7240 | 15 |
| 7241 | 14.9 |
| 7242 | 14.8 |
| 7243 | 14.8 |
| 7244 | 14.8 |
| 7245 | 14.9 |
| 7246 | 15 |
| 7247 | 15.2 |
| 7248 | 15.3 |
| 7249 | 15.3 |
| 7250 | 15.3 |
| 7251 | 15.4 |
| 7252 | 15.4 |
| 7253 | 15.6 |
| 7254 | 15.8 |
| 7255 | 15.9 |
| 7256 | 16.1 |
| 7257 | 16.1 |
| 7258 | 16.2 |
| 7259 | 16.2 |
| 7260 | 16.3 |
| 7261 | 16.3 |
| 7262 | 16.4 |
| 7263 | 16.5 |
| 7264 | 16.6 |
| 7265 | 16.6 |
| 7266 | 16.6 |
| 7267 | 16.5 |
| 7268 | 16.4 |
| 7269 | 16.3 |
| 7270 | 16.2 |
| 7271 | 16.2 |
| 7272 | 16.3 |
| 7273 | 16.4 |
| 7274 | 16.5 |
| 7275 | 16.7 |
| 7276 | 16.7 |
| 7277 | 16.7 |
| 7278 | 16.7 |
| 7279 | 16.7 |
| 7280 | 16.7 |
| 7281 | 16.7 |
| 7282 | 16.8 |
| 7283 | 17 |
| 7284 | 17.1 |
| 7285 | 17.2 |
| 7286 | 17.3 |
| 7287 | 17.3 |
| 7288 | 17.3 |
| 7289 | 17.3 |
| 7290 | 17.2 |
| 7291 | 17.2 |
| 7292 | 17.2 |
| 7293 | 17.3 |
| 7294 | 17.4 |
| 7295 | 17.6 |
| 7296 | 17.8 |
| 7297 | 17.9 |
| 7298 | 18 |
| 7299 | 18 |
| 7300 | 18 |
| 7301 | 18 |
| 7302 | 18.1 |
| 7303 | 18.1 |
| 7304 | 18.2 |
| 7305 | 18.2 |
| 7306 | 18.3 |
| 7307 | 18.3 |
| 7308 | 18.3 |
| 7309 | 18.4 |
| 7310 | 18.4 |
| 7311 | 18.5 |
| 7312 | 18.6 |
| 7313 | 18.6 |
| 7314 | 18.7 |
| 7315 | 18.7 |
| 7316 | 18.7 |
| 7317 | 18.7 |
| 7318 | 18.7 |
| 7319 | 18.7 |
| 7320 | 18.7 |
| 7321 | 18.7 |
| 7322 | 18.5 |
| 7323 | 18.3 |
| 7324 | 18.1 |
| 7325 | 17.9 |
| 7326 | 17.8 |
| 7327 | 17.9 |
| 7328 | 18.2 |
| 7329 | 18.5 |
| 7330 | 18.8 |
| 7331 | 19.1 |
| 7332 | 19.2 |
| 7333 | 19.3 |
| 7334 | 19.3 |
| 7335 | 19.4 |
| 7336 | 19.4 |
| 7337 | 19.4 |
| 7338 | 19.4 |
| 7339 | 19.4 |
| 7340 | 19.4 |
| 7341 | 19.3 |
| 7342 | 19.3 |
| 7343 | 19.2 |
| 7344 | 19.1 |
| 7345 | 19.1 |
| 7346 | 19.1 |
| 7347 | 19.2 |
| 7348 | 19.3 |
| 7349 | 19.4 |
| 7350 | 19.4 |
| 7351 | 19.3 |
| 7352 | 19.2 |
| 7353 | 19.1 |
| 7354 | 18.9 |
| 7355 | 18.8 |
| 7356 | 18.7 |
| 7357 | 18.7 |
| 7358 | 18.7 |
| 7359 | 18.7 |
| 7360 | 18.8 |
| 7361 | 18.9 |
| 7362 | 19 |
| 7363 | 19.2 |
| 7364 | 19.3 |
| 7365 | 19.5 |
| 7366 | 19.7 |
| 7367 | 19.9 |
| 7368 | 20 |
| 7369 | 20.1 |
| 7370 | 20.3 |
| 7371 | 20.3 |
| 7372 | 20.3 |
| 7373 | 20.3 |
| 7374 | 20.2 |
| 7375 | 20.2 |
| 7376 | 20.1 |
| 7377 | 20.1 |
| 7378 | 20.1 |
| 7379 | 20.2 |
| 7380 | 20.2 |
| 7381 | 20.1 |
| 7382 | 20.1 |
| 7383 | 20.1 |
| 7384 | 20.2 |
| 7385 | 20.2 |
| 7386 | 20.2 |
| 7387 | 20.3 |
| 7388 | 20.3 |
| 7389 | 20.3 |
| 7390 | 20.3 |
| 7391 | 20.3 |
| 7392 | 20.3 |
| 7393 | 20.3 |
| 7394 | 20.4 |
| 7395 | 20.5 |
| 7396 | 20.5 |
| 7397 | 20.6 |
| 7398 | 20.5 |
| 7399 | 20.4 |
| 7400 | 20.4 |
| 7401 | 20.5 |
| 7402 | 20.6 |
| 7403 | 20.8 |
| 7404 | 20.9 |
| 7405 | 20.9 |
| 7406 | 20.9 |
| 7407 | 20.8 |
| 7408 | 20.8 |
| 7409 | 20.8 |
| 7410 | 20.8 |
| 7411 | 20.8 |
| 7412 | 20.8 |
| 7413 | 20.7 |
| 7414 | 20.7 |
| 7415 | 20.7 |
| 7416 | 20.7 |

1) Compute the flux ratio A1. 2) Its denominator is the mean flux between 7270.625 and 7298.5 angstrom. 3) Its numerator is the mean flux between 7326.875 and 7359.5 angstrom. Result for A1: 1.1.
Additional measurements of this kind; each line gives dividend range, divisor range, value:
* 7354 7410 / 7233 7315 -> 1.21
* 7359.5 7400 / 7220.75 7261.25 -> 1.33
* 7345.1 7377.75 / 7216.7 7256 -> 1.31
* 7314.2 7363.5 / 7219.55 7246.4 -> 1.29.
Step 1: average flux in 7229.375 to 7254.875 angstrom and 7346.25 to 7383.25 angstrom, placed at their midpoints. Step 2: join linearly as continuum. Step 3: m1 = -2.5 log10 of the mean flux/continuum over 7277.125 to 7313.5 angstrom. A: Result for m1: -0.04 mag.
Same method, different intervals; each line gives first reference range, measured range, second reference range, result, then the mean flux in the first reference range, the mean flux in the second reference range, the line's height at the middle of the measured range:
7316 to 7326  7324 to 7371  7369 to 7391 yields 0.01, 18.5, 20.2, 19.2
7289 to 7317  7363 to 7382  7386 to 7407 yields -0.01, 18.1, 20.5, 19.9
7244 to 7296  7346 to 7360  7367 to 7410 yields 0.01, 16.4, 20.4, 19.2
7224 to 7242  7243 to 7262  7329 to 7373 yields -0.01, 14.7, 19.3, 15.5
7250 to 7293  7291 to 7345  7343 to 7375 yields -0.03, 16.5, 19.4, 18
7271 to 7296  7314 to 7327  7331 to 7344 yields 0.01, 17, 19.3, 18.6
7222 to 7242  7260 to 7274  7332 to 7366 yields -0.03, 14.7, 19.2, 16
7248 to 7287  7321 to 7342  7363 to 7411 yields -0.02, 16.4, 20.3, 18.5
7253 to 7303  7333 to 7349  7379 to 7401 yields -0.03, 16.9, 20.3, 18.8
